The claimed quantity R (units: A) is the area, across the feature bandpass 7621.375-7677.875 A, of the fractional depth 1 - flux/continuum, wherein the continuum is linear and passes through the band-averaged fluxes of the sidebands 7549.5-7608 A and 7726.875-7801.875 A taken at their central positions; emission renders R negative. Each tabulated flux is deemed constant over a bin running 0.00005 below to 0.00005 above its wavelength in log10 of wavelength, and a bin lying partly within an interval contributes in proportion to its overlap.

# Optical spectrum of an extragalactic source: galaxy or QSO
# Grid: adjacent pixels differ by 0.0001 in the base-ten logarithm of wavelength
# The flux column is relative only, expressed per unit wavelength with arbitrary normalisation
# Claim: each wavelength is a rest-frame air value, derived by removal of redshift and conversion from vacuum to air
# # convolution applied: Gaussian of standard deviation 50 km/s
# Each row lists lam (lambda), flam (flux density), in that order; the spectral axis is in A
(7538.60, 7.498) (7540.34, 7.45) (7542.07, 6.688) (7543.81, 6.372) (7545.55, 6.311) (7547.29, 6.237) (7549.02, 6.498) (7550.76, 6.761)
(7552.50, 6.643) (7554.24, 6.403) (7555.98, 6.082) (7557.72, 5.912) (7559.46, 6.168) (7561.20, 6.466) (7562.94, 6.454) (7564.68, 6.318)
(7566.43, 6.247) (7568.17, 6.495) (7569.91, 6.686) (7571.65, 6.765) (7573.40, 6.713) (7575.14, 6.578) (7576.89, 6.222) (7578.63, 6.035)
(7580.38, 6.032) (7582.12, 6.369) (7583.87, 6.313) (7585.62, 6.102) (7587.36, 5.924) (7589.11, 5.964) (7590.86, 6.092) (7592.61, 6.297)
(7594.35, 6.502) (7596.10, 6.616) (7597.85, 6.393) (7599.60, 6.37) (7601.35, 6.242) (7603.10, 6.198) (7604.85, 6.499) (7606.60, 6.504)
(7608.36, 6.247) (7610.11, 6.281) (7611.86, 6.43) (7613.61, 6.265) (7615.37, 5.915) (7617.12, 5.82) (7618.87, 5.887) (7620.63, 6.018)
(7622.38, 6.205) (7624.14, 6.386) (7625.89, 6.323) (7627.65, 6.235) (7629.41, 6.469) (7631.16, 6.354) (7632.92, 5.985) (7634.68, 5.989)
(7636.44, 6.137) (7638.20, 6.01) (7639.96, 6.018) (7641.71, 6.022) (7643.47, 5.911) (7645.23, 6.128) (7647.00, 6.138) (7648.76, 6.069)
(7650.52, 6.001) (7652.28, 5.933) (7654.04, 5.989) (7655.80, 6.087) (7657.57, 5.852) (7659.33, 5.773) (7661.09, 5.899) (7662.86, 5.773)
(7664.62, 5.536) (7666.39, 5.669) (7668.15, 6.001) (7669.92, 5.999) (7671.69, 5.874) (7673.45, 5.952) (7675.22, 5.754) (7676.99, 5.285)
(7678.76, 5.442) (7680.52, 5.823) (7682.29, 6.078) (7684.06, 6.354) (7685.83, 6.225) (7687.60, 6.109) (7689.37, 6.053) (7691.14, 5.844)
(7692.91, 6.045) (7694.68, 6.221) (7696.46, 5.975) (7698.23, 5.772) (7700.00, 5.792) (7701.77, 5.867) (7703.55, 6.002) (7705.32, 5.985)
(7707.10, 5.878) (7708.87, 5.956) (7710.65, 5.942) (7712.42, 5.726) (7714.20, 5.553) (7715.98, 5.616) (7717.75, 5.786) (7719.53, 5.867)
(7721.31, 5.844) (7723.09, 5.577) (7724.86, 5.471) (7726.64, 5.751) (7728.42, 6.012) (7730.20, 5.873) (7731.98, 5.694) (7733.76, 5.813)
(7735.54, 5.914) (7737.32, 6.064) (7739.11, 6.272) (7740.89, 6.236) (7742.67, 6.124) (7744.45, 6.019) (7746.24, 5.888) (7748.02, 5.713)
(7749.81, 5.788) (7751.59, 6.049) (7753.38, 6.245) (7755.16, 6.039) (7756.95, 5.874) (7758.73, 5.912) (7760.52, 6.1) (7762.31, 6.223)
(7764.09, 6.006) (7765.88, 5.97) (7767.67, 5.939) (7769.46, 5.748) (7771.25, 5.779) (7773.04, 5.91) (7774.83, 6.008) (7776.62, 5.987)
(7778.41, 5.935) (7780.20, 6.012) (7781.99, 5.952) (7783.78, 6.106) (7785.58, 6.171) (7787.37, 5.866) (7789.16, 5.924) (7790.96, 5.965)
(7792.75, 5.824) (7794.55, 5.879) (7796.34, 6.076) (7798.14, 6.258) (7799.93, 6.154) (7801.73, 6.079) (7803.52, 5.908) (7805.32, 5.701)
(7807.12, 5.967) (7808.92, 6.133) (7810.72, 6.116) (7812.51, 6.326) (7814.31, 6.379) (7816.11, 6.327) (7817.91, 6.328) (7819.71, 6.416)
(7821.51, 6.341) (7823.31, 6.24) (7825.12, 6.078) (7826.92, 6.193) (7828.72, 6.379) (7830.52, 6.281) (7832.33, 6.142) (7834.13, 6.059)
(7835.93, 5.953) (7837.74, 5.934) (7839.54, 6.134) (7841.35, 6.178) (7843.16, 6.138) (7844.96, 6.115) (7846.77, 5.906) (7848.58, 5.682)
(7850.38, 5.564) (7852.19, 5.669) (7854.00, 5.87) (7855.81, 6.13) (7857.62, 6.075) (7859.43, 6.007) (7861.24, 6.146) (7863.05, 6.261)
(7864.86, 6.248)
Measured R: 2.0 A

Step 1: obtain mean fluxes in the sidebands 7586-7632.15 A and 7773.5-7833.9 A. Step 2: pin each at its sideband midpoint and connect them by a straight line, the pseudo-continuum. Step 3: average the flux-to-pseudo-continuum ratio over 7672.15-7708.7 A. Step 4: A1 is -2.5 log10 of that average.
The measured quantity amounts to 0.05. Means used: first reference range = 6.25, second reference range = 6.1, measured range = 5.92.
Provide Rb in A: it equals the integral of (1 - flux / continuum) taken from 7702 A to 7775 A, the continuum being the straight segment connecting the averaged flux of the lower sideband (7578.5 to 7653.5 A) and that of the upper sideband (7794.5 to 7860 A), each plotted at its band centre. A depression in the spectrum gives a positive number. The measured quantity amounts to 2.6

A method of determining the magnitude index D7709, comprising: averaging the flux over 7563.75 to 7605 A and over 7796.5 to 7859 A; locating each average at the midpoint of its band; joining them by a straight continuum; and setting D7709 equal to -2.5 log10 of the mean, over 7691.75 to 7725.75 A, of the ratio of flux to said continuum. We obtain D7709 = 0.07 mag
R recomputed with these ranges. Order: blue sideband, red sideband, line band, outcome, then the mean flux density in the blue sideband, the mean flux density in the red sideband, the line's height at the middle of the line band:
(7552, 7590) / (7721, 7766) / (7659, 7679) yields 1.1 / 6.31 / 5.94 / 6.1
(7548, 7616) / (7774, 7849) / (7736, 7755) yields 0.4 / 6.33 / 6.09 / 6.16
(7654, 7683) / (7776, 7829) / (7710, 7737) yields 0.7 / 5.8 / 6.1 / 5.92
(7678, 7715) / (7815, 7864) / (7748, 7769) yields 0.0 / 5.94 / 6.09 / 6.01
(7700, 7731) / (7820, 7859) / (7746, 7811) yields -0.5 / 5.81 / 6.05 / 5.93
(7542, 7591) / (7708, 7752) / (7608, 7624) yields 0.2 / 6.34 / 5.86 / 6.19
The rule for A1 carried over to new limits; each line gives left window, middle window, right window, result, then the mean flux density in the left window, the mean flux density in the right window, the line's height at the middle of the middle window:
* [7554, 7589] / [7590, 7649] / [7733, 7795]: 0.00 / 6.3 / 5.98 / 6.22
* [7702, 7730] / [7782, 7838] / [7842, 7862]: -0.04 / 5.8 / 5.94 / 5.89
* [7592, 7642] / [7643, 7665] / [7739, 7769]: 0.04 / 6.23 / 6.01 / 6.17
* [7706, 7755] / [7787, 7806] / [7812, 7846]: 0.02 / 5.88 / 6.2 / 6.1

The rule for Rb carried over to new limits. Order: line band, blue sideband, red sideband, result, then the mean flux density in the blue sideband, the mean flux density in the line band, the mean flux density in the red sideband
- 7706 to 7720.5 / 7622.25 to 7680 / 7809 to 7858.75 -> 0.5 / 5.97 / 5.79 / 6.11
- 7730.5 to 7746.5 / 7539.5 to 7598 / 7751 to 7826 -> 0.3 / 6.39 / 6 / 6.05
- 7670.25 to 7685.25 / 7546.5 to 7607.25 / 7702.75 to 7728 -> 0.3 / 6.35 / 5.84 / 5.79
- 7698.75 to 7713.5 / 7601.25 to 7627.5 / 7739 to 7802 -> 0.5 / 6.21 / 5.89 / 6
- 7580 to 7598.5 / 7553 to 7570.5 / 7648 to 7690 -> -0.1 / 6.32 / 6.24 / 5.9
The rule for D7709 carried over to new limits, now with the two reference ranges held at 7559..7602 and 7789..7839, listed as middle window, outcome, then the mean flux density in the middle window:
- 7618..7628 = 0.02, 6.17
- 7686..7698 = 0.04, 6.04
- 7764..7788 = 0.04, 5.95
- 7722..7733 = 0.08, 5.74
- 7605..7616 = 0.00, 6.29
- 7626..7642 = 0.02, 6.15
